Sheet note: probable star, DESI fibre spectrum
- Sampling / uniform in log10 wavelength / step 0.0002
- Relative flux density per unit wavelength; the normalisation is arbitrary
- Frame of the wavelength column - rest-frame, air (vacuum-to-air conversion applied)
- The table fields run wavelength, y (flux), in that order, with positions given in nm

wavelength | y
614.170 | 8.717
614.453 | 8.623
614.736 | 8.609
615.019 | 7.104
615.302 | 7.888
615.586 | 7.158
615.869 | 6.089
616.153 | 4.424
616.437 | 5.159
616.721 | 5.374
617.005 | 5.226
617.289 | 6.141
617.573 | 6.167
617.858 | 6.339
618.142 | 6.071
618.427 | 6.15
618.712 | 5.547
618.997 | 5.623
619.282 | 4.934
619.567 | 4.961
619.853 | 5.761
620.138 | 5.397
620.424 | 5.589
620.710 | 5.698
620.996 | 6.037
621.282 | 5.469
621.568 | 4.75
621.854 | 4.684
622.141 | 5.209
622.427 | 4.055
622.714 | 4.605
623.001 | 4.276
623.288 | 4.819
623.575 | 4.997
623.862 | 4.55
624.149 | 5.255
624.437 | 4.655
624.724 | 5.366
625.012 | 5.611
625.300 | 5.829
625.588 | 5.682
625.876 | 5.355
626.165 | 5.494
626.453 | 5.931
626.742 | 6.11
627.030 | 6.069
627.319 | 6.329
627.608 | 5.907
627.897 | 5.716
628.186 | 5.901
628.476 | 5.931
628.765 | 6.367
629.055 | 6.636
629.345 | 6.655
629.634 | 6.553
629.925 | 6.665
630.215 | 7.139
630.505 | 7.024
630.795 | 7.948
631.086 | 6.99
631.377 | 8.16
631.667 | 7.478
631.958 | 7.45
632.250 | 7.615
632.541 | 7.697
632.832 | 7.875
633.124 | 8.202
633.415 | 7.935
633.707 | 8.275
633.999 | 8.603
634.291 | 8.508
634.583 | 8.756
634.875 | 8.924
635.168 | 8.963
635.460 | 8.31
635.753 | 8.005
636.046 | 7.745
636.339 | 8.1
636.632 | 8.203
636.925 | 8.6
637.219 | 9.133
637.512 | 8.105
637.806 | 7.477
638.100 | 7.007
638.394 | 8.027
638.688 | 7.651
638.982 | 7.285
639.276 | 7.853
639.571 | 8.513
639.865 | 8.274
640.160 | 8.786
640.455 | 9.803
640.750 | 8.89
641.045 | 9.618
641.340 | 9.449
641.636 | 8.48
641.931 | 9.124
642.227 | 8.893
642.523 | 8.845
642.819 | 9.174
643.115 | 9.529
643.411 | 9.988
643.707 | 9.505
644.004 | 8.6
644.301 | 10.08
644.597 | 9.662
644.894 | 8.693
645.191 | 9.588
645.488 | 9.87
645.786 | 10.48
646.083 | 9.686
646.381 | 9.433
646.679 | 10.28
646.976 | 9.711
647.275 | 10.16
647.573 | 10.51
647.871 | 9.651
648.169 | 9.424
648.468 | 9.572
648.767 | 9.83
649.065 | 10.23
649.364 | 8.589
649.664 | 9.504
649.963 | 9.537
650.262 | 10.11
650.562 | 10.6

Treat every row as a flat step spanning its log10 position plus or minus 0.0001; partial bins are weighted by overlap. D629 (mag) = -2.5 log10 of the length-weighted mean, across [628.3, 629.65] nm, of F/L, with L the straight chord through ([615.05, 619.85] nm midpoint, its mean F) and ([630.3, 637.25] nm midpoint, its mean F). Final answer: 0.16 mag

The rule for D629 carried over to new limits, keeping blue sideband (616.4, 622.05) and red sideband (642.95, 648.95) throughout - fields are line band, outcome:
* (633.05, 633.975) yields -0.06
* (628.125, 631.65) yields 0.05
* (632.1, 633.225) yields -0.02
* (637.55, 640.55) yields 0.08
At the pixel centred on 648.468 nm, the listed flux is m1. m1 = 9.572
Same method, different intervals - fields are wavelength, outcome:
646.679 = 10.28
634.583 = 8.756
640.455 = 9.803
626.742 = 6.11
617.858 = 6.339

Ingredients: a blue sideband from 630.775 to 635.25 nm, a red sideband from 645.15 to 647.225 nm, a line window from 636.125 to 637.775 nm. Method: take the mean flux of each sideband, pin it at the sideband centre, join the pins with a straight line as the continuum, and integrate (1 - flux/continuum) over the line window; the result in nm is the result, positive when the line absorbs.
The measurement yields 0.05 nm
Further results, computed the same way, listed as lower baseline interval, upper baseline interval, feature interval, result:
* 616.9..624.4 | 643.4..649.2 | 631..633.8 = -0.165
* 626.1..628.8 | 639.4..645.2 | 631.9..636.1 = -0.477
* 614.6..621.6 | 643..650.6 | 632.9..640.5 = 0.109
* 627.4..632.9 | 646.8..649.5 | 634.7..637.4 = -0.206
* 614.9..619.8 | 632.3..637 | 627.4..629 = 0.297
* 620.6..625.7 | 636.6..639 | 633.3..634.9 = -0.274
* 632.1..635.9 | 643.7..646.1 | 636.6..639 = 0.209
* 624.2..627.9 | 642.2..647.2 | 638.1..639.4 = 0.109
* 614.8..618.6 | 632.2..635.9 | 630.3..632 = 0.095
